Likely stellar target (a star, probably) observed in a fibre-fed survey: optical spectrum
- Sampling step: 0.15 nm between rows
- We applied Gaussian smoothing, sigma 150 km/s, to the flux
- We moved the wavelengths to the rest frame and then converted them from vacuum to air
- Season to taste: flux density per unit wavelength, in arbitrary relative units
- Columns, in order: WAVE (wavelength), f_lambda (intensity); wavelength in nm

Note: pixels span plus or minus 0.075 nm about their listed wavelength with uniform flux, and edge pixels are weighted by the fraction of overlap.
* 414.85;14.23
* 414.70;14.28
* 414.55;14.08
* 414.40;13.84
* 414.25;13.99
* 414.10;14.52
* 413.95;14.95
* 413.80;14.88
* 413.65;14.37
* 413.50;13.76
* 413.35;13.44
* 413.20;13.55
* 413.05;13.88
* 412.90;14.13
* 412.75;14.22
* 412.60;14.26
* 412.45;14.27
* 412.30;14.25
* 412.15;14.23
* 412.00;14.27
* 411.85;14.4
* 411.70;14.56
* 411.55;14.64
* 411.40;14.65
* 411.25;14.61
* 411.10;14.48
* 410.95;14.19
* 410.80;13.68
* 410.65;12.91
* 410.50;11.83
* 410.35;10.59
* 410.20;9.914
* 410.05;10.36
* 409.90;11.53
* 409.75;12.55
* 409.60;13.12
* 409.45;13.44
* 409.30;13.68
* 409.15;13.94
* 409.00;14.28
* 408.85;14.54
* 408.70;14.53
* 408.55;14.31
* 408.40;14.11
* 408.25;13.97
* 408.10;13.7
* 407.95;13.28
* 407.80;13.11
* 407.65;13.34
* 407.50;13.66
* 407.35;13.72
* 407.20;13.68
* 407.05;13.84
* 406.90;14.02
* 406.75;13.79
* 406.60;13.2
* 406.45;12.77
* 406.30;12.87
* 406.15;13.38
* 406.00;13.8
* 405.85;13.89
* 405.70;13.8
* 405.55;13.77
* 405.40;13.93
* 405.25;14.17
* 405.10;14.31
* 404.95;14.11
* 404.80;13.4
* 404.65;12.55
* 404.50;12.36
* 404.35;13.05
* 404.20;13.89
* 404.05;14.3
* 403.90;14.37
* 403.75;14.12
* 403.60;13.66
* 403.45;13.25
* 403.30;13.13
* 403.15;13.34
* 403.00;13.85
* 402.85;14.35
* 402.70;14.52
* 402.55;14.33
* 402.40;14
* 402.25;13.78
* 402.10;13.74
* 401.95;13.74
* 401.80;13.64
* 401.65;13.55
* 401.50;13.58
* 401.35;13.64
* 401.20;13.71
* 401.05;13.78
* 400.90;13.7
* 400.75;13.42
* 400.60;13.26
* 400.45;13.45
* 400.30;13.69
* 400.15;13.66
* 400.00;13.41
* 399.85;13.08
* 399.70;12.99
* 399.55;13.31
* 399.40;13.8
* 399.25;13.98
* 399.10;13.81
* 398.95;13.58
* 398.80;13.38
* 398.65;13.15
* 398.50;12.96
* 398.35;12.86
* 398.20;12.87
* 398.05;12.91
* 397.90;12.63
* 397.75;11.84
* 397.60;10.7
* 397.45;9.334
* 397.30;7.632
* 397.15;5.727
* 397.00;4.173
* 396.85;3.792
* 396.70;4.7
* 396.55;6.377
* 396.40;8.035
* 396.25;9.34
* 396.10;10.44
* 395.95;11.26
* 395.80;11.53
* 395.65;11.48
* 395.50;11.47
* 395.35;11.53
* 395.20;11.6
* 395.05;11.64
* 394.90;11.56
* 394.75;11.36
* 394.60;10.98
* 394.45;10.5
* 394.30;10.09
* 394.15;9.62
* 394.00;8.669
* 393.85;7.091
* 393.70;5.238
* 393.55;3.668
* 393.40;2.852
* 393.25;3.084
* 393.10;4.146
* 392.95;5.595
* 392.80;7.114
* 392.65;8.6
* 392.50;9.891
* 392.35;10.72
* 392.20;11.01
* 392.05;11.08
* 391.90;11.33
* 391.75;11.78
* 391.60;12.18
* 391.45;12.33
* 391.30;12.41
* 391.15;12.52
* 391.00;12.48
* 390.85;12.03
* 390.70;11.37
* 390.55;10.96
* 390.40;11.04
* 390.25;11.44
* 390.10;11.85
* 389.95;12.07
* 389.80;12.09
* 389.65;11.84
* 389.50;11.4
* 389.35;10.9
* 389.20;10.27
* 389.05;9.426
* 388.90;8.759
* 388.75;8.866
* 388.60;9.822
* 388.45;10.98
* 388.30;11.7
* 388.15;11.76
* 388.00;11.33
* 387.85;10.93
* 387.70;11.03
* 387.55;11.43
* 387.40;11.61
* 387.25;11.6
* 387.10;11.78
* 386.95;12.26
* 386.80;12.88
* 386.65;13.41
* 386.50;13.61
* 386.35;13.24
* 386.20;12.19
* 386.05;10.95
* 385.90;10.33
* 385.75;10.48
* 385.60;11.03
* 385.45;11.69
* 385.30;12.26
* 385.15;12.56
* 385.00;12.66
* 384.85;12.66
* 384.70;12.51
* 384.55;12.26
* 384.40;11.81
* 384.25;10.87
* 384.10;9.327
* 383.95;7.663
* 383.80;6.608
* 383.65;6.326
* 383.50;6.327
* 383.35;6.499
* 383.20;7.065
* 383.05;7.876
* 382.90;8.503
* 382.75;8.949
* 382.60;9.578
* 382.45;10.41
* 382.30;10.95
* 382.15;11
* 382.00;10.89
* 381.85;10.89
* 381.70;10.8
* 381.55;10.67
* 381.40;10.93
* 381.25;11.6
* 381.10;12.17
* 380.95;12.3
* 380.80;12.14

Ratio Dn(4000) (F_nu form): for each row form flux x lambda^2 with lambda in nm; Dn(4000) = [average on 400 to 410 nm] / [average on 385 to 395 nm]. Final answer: 1.40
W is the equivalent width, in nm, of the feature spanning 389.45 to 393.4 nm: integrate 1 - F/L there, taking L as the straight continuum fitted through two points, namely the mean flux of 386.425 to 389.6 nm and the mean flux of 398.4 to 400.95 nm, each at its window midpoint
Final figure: 0.50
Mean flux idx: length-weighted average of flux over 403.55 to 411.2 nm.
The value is 13.4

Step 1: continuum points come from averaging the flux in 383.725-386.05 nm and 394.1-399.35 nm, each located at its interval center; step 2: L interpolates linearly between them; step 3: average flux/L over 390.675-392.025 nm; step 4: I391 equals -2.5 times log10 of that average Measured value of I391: -0.12 mag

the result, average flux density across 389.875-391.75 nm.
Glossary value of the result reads 11.9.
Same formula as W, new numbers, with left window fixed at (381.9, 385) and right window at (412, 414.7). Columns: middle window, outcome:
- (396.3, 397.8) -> 0.573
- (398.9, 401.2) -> -0.276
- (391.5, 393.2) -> 0.236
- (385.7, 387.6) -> -0.383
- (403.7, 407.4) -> -0.200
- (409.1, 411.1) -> 0.169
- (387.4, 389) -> -0.071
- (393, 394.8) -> 0.639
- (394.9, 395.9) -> -0.016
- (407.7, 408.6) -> -0.025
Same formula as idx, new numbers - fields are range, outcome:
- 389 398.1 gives 9.71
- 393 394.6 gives 6.69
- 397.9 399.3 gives 13.2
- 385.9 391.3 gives 11.5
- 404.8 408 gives 13.6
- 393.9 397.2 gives 9.37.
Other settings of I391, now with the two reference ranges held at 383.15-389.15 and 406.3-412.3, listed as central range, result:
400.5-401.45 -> -0.09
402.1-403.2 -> -0.11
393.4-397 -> 0.30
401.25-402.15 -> -0.09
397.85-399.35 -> -0.09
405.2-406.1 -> -0.07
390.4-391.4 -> -0.05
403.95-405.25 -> -0.05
